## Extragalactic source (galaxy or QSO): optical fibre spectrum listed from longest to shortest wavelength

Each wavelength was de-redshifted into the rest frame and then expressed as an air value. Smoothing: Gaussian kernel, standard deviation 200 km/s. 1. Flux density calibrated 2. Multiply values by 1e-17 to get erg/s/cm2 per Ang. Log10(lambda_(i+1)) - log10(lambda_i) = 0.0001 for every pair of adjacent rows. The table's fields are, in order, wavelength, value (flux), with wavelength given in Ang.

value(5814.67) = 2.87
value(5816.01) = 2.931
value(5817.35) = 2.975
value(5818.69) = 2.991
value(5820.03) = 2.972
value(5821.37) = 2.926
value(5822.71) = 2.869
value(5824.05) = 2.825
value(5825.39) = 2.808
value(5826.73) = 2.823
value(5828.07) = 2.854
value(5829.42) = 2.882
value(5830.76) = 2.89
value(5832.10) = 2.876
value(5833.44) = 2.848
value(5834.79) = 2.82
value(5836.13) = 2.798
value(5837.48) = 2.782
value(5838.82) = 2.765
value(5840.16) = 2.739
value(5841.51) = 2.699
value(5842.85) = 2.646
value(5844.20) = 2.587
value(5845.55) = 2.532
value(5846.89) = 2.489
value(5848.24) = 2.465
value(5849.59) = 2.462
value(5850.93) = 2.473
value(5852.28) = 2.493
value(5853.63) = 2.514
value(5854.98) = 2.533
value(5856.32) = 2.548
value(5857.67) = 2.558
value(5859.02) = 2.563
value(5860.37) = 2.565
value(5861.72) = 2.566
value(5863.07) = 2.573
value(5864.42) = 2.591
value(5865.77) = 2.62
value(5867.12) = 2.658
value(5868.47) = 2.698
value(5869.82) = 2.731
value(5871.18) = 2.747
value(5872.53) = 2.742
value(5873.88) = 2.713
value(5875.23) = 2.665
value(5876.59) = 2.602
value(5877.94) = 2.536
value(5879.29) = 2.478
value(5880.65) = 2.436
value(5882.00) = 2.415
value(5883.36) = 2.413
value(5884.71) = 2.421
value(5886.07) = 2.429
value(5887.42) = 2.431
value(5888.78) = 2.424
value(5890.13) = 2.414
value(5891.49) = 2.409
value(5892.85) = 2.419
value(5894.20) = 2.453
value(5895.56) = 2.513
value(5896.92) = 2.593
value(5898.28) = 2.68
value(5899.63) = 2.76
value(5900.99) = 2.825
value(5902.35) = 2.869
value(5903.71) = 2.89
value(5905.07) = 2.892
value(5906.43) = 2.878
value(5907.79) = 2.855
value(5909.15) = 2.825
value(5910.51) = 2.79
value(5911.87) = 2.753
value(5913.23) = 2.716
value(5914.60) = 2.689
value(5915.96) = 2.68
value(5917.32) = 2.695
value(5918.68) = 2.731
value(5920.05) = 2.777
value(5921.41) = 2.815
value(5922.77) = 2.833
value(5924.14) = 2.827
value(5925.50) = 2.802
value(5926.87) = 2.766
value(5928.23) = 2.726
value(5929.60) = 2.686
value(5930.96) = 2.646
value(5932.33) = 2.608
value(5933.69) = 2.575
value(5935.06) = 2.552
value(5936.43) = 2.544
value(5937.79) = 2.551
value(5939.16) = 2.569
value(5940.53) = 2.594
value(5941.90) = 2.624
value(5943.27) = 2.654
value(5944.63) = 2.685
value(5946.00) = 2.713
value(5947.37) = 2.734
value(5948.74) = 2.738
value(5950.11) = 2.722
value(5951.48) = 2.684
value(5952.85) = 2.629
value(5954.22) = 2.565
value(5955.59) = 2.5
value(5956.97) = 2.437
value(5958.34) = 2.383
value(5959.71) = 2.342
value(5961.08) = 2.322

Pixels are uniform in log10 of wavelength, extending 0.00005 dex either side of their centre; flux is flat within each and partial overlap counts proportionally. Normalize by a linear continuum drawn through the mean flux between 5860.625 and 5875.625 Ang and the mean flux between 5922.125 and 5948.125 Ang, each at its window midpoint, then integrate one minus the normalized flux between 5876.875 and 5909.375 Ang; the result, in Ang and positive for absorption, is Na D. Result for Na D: 0.9 Ang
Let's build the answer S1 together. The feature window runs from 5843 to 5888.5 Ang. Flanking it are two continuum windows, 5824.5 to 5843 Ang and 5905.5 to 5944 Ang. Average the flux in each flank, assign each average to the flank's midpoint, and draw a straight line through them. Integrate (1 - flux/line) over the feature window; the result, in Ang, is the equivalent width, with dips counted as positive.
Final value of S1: 3.6 Ang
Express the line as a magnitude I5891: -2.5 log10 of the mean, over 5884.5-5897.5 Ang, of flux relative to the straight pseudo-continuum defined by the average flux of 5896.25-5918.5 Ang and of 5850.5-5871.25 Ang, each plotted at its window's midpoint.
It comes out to 0.11 mag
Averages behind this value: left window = 2.59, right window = 2.77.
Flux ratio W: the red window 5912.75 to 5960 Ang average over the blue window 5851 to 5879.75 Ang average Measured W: 1.0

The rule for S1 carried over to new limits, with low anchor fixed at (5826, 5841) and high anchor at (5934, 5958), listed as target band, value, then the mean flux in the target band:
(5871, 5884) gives 0.8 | 2.57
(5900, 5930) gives -1.3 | 2.79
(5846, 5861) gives 1.5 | 2.52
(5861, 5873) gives 0.5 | 2.66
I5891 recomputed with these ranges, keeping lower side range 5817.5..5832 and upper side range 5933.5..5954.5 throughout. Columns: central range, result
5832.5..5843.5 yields 0.036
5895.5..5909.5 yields -0.027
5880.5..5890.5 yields 0.141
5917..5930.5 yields -0.035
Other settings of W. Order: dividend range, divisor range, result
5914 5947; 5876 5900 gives 1.08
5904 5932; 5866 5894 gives 1.09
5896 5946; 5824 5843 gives 0.97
